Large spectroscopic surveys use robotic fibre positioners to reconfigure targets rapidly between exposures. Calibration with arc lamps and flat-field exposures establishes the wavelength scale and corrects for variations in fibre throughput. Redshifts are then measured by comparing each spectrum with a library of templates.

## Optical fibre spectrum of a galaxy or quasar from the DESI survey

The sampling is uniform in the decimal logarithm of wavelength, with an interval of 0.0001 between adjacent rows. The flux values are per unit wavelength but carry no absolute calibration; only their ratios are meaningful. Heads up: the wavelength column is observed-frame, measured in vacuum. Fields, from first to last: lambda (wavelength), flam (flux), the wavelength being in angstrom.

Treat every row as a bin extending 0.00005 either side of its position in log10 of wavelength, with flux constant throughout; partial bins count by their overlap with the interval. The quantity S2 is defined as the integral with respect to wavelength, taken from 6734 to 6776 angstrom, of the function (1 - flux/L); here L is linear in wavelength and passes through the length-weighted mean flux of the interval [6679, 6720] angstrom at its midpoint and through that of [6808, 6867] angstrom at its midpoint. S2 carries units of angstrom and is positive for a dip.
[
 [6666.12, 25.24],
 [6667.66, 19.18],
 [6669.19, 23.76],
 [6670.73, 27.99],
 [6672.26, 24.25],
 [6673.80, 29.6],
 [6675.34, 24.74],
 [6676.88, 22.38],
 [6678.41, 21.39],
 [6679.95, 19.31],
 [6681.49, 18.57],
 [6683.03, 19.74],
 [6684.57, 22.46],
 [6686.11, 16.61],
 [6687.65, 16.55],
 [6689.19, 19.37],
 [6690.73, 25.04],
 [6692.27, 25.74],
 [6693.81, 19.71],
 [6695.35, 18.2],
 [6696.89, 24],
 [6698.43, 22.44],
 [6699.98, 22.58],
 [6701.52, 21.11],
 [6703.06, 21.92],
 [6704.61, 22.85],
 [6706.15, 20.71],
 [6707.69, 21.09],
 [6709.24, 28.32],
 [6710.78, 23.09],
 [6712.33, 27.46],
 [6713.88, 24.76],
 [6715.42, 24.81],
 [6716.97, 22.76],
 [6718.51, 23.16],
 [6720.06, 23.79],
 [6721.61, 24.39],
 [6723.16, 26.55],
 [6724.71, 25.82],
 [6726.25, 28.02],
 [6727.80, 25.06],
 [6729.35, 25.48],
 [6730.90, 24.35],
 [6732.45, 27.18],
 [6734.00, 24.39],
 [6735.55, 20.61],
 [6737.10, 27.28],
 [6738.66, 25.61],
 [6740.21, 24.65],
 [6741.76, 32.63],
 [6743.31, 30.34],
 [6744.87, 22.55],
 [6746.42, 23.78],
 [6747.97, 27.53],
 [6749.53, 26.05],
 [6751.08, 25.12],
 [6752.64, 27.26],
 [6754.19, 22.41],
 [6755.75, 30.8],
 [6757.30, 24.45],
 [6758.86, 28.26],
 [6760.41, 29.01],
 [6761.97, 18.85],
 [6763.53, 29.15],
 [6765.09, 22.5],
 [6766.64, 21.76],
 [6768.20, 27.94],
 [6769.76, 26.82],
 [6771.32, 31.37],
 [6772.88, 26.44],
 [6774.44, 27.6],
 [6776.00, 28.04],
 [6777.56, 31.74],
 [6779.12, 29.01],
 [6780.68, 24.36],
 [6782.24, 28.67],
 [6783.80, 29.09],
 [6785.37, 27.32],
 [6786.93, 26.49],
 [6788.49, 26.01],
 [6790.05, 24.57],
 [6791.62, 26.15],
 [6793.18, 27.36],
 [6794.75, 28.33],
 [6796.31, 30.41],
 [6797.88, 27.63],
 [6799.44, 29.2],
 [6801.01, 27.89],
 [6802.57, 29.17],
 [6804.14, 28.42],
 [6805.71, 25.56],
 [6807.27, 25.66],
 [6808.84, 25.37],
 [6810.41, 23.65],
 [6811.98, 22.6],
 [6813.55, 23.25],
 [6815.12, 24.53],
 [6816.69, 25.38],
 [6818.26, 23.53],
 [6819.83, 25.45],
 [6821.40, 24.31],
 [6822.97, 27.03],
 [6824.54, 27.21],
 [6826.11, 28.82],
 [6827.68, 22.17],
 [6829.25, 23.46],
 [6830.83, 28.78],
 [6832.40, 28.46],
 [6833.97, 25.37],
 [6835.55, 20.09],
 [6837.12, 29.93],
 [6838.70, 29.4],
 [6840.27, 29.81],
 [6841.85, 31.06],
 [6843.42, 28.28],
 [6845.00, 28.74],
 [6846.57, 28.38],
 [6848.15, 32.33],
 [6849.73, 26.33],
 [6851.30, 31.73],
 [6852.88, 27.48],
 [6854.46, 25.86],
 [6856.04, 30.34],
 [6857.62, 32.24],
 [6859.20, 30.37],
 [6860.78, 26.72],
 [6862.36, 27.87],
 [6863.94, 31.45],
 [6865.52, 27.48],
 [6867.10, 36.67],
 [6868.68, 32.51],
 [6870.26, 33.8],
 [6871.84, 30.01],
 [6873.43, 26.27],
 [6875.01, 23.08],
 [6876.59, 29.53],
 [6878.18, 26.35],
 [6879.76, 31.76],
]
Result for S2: -3.5 angstrom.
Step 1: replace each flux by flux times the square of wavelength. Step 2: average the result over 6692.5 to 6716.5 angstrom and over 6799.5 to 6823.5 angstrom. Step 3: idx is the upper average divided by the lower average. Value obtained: 1.15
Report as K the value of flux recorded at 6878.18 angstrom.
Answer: 26.35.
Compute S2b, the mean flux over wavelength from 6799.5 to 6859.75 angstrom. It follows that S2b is 27.1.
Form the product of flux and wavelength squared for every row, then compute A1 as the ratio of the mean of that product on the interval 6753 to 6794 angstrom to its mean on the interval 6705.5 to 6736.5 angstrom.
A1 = 1.10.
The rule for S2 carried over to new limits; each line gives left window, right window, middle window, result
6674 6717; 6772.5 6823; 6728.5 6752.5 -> -1.72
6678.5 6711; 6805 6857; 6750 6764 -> -1.34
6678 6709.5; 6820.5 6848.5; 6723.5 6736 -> -1.38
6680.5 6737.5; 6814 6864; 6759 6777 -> -0.97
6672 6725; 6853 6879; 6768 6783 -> -1.43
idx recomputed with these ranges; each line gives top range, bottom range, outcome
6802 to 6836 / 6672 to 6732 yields 1.14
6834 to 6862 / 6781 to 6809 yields 1.06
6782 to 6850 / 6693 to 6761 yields 1.11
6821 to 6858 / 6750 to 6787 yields 1.06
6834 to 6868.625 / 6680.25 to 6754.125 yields 1.27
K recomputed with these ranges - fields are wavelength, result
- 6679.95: 19.31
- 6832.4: 28.46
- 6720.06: 23.79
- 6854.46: 25.86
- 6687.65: 16.55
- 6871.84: 30.01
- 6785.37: 27.32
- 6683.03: 19.74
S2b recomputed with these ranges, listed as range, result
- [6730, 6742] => 25.5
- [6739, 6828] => 26.5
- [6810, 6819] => 23.8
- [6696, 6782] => 25.5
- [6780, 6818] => 26.5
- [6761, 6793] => 26.7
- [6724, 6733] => 26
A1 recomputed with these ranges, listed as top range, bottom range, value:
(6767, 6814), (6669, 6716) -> 1.24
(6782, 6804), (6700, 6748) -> 1.14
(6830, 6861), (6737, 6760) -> 1.11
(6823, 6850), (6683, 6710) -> 1.33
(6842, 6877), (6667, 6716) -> 1.38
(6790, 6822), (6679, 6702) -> 1.30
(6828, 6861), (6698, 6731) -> 1.22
